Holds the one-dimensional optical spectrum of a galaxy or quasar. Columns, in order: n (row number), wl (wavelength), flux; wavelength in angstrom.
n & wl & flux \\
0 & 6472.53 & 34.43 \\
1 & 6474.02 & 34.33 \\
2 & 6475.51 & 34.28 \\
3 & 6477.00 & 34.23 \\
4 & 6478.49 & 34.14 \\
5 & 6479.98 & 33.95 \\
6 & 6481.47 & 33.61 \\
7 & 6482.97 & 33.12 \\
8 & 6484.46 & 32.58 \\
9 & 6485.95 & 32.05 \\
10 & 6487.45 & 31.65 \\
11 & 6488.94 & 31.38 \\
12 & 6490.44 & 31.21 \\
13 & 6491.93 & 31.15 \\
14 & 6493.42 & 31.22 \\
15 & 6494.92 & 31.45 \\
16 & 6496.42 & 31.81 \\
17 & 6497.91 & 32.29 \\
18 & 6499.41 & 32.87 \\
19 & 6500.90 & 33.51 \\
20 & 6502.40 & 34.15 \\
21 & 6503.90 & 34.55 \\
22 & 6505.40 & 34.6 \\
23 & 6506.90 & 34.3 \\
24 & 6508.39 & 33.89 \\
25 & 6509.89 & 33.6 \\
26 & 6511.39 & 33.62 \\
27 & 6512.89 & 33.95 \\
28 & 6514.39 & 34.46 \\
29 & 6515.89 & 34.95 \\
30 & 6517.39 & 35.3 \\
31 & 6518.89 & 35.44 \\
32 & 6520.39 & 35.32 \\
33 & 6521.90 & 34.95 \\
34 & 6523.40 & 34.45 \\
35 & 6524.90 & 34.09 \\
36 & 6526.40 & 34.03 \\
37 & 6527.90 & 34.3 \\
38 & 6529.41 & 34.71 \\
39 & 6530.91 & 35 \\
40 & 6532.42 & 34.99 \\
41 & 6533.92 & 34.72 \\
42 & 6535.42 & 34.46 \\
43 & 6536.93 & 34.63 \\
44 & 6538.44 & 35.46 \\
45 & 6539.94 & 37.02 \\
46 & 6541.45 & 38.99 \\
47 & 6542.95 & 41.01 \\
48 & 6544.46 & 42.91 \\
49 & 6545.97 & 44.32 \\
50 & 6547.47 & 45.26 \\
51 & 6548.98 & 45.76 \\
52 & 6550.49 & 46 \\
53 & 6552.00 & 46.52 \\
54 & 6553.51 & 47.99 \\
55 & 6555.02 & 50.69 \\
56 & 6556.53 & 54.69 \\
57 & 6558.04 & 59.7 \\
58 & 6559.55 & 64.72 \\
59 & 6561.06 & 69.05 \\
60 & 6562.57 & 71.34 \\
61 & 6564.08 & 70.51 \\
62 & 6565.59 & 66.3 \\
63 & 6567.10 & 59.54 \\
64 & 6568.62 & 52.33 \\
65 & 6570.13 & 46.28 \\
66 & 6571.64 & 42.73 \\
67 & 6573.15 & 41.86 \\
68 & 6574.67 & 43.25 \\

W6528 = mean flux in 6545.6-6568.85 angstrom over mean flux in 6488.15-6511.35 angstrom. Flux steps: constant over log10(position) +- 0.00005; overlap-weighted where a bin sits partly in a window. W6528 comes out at 1.71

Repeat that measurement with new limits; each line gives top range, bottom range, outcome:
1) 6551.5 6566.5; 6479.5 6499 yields 1.88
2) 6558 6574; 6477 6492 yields 1.79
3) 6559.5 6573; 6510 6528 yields 1.72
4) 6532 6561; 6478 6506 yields 1.37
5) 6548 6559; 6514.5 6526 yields 1.44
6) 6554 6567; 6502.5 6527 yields 1.83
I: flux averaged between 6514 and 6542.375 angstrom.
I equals 35.2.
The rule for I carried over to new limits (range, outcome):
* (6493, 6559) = 37.8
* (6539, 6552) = 42.8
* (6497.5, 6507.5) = 33.8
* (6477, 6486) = 33.4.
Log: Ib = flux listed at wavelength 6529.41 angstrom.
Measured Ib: 34.71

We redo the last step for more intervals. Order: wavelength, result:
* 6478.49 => 34.14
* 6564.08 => 70.51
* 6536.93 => 34.63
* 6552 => 46.52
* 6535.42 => 34.46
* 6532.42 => 34.99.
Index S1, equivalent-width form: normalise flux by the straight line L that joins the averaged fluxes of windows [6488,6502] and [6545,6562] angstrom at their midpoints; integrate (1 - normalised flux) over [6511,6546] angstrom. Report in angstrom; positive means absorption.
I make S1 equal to 6.2 angstrom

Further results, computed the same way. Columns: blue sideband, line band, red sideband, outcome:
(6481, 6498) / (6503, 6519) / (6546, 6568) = 2.1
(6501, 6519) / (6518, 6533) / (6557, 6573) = 2.4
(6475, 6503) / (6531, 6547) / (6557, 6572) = 4.2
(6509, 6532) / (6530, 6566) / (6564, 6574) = -1.7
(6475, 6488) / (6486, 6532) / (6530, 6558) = 4.4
